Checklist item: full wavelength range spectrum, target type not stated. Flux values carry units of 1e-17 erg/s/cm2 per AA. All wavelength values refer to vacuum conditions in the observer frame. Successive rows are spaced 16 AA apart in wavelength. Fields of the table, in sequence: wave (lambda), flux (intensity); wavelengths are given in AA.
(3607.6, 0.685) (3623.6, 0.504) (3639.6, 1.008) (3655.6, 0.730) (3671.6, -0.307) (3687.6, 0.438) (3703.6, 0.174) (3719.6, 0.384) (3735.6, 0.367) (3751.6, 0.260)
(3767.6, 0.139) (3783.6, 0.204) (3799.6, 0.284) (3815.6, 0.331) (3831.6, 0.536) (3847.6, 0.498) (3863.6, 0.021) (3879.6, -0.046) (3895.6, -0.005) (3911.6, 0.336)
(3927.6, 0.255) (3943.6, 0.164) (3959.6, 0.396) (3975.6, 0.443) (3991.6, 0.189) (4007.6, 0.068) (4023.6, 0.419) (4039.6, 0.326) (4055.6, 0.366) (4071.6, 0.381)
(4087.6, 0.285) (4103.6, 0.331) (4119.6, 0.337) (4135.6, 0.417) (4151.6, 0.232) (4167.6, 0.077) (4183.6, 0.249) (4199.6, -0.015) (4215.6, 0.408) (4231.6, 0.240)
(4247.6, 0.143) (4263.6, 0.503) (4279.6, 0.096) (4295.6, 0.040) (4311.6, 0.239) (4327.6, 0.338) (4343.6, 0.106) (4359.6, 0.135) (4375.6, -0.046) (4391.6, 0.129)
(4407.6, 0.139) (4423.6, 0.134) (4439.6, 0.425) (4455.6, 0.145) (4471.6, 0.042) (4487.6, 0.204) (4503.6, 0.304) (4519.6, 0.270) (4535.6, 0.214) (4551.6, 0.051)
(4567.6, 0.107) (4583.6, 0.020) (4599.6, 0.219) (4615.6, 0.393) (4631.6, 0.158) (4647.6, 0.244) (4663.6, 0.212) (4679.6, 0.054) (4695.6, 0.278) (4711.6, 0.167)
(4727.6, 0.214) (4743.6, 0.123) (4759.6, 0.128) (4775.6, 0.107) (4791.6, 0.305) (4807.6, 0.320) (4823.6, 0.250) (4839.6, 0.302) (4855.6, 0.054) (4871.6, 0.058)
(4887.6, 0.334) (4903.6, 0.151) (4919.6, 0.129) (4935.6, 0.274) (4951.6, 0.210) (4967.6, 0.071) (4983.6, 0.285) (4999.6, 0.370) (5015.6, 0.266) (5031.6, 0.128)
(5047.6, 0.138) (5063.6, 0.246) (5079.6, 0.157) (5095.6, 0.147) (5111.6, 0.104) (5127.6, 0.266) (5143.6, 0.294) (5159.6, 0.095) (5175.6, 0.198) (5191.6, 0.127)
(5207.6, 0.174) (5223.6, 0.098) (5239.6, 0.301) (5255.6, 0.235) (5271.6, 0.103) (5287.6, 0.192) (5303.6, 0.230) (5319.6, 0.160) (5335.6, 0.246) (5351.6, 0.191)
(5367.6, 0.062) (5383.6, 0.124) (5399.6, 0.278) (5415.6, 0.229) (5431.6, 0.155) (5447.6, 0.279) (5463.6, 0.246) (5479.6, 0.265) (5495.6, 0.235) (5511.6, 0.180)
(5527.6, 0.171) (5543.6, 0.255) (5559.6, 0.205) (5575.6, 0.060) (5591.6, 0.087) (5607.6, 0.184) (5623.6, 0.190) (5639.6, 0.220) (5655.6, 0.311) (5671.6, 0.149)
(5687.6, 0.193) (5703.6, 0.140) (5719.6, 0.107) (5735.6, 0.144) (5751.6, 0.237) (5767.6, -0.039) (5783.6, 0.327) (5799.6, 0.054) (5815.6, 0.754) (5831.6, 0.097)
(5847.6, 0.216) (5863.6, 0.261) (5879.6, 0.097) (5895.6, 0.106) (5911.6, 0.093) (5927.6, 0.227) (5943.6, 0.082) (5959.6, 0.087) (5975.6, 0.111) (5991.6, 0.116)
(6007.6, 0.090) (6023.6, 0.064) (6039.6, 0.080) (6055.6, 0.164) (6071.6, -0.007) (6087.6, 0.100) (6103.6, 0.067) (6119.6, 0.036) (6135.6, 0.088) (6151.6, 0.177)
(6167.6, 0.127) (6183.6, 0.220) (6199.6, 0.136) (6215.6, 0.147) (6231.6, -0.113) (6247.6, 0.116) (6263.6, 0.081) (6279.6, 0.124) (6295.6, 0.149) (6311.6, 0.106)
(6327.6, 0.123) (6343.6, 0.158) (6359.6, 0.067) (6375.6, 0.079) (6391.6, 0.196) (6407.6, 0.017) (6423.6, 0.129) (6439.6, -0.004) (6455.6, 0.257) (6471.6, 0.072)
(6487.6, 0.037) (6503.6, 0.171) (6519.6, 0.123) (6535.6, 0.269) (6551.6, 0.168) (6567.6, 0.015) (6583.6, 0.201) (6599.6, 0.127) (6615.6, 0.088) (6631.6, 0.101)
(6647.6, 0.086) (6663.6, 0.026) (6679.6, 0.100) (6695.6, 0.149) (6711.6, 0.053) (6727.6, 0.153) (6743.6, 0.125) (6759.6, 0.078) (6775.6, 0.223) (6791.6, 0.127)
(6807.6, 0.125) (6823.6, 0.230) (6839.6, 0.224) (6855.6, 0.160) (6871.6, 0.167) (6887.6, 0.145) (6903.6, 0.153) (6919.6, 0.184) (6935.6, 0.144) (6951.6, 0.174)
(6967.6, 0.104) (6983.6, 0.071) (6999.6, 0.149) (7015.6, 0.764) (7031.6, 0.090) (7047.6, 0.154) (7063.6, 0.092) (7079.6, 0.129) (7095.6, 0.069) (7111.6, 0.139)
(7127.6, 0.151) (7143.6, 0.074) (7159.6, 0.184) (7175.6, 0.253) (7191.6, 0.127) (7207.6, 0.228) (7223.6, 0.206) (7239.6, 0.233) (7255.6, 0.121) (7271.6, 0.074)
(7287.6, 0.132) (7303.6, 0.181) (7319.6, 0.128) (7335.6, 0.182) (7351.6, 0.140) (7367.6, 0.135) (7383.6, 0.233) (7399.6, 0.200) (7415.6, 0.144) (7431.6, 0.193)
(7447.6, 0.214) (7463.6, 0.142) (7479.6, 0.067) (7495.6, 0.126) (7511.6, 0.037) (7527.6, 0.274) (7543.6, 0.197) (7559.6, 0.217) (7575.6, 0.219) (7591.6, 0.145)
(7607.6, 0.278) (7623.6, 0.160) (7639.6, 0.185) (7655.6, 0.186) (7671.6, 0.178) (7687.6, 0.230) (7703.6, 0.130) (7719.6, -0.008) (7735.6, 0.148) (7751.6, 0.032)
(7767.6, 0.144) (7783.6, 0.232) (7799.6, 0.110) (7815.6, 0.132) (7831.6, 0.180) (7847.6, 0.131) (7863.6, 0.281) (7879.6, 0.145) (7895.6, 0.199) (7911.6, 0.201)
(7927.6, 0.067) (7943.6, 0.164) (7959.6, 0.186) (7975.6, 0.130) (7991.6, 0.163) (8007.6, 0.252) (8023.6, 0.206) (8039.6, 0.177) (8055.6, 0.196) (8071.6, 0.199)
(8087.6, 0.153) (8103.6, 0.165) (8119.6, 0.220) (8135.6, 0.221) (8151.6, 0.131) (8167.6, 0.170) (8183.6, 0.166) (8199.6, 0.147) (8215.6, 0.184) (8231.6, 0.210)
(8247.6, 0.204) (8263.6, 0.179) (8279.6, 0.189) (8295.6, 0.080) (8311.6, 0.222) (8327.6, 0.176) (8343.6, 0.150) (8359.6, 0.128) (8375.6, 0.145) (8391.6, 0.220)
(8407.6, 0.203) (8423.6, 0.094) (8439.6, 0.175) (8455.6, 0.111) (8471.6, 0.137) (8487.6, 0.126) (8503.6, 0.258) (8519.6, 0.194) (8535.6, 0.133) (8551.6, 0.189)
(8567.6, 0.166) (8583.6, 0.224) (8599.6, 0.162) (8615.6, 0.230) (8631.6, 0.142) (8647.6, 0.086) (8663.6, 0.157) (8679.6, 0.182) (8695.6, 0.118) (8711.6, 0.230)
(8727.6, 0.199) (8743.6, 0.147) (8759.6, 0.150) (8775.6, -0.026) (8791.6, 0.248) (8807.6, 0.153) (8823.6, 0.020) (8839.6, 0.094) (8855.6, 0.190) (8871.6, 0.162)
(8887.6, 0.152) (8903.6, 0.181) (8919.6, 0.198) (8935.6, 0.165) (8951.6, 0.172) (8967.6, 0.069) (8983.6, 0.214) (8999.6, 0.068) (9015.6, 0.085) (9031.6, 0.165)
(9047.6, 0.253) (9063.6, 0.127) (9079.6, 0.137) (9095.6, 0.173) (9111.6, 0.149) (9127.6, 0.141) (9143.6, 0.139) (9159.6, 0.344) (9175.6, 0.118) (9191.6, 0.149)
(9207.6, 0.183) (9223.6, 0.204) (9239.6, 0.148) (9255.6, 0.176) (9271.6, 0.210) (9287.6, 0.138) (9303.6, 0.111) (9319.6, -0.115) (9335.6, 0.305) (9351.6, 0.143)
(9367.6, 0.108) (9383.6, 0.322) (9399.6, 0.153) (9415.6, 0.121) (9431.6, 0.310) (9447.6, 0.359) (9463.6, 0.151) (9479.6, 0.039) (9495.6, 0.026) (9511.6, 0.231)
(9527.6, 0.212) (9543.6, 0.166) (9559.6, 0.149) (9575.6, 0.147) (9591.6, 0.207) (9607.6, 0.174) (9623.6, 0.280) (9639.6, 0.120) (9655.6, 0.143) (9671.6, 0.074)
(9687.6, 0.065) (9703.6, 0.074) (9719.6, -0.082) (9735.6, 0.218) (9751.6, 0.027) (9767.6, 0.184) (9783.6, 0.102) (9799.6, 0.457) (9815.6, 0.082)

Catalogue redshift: 0.882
